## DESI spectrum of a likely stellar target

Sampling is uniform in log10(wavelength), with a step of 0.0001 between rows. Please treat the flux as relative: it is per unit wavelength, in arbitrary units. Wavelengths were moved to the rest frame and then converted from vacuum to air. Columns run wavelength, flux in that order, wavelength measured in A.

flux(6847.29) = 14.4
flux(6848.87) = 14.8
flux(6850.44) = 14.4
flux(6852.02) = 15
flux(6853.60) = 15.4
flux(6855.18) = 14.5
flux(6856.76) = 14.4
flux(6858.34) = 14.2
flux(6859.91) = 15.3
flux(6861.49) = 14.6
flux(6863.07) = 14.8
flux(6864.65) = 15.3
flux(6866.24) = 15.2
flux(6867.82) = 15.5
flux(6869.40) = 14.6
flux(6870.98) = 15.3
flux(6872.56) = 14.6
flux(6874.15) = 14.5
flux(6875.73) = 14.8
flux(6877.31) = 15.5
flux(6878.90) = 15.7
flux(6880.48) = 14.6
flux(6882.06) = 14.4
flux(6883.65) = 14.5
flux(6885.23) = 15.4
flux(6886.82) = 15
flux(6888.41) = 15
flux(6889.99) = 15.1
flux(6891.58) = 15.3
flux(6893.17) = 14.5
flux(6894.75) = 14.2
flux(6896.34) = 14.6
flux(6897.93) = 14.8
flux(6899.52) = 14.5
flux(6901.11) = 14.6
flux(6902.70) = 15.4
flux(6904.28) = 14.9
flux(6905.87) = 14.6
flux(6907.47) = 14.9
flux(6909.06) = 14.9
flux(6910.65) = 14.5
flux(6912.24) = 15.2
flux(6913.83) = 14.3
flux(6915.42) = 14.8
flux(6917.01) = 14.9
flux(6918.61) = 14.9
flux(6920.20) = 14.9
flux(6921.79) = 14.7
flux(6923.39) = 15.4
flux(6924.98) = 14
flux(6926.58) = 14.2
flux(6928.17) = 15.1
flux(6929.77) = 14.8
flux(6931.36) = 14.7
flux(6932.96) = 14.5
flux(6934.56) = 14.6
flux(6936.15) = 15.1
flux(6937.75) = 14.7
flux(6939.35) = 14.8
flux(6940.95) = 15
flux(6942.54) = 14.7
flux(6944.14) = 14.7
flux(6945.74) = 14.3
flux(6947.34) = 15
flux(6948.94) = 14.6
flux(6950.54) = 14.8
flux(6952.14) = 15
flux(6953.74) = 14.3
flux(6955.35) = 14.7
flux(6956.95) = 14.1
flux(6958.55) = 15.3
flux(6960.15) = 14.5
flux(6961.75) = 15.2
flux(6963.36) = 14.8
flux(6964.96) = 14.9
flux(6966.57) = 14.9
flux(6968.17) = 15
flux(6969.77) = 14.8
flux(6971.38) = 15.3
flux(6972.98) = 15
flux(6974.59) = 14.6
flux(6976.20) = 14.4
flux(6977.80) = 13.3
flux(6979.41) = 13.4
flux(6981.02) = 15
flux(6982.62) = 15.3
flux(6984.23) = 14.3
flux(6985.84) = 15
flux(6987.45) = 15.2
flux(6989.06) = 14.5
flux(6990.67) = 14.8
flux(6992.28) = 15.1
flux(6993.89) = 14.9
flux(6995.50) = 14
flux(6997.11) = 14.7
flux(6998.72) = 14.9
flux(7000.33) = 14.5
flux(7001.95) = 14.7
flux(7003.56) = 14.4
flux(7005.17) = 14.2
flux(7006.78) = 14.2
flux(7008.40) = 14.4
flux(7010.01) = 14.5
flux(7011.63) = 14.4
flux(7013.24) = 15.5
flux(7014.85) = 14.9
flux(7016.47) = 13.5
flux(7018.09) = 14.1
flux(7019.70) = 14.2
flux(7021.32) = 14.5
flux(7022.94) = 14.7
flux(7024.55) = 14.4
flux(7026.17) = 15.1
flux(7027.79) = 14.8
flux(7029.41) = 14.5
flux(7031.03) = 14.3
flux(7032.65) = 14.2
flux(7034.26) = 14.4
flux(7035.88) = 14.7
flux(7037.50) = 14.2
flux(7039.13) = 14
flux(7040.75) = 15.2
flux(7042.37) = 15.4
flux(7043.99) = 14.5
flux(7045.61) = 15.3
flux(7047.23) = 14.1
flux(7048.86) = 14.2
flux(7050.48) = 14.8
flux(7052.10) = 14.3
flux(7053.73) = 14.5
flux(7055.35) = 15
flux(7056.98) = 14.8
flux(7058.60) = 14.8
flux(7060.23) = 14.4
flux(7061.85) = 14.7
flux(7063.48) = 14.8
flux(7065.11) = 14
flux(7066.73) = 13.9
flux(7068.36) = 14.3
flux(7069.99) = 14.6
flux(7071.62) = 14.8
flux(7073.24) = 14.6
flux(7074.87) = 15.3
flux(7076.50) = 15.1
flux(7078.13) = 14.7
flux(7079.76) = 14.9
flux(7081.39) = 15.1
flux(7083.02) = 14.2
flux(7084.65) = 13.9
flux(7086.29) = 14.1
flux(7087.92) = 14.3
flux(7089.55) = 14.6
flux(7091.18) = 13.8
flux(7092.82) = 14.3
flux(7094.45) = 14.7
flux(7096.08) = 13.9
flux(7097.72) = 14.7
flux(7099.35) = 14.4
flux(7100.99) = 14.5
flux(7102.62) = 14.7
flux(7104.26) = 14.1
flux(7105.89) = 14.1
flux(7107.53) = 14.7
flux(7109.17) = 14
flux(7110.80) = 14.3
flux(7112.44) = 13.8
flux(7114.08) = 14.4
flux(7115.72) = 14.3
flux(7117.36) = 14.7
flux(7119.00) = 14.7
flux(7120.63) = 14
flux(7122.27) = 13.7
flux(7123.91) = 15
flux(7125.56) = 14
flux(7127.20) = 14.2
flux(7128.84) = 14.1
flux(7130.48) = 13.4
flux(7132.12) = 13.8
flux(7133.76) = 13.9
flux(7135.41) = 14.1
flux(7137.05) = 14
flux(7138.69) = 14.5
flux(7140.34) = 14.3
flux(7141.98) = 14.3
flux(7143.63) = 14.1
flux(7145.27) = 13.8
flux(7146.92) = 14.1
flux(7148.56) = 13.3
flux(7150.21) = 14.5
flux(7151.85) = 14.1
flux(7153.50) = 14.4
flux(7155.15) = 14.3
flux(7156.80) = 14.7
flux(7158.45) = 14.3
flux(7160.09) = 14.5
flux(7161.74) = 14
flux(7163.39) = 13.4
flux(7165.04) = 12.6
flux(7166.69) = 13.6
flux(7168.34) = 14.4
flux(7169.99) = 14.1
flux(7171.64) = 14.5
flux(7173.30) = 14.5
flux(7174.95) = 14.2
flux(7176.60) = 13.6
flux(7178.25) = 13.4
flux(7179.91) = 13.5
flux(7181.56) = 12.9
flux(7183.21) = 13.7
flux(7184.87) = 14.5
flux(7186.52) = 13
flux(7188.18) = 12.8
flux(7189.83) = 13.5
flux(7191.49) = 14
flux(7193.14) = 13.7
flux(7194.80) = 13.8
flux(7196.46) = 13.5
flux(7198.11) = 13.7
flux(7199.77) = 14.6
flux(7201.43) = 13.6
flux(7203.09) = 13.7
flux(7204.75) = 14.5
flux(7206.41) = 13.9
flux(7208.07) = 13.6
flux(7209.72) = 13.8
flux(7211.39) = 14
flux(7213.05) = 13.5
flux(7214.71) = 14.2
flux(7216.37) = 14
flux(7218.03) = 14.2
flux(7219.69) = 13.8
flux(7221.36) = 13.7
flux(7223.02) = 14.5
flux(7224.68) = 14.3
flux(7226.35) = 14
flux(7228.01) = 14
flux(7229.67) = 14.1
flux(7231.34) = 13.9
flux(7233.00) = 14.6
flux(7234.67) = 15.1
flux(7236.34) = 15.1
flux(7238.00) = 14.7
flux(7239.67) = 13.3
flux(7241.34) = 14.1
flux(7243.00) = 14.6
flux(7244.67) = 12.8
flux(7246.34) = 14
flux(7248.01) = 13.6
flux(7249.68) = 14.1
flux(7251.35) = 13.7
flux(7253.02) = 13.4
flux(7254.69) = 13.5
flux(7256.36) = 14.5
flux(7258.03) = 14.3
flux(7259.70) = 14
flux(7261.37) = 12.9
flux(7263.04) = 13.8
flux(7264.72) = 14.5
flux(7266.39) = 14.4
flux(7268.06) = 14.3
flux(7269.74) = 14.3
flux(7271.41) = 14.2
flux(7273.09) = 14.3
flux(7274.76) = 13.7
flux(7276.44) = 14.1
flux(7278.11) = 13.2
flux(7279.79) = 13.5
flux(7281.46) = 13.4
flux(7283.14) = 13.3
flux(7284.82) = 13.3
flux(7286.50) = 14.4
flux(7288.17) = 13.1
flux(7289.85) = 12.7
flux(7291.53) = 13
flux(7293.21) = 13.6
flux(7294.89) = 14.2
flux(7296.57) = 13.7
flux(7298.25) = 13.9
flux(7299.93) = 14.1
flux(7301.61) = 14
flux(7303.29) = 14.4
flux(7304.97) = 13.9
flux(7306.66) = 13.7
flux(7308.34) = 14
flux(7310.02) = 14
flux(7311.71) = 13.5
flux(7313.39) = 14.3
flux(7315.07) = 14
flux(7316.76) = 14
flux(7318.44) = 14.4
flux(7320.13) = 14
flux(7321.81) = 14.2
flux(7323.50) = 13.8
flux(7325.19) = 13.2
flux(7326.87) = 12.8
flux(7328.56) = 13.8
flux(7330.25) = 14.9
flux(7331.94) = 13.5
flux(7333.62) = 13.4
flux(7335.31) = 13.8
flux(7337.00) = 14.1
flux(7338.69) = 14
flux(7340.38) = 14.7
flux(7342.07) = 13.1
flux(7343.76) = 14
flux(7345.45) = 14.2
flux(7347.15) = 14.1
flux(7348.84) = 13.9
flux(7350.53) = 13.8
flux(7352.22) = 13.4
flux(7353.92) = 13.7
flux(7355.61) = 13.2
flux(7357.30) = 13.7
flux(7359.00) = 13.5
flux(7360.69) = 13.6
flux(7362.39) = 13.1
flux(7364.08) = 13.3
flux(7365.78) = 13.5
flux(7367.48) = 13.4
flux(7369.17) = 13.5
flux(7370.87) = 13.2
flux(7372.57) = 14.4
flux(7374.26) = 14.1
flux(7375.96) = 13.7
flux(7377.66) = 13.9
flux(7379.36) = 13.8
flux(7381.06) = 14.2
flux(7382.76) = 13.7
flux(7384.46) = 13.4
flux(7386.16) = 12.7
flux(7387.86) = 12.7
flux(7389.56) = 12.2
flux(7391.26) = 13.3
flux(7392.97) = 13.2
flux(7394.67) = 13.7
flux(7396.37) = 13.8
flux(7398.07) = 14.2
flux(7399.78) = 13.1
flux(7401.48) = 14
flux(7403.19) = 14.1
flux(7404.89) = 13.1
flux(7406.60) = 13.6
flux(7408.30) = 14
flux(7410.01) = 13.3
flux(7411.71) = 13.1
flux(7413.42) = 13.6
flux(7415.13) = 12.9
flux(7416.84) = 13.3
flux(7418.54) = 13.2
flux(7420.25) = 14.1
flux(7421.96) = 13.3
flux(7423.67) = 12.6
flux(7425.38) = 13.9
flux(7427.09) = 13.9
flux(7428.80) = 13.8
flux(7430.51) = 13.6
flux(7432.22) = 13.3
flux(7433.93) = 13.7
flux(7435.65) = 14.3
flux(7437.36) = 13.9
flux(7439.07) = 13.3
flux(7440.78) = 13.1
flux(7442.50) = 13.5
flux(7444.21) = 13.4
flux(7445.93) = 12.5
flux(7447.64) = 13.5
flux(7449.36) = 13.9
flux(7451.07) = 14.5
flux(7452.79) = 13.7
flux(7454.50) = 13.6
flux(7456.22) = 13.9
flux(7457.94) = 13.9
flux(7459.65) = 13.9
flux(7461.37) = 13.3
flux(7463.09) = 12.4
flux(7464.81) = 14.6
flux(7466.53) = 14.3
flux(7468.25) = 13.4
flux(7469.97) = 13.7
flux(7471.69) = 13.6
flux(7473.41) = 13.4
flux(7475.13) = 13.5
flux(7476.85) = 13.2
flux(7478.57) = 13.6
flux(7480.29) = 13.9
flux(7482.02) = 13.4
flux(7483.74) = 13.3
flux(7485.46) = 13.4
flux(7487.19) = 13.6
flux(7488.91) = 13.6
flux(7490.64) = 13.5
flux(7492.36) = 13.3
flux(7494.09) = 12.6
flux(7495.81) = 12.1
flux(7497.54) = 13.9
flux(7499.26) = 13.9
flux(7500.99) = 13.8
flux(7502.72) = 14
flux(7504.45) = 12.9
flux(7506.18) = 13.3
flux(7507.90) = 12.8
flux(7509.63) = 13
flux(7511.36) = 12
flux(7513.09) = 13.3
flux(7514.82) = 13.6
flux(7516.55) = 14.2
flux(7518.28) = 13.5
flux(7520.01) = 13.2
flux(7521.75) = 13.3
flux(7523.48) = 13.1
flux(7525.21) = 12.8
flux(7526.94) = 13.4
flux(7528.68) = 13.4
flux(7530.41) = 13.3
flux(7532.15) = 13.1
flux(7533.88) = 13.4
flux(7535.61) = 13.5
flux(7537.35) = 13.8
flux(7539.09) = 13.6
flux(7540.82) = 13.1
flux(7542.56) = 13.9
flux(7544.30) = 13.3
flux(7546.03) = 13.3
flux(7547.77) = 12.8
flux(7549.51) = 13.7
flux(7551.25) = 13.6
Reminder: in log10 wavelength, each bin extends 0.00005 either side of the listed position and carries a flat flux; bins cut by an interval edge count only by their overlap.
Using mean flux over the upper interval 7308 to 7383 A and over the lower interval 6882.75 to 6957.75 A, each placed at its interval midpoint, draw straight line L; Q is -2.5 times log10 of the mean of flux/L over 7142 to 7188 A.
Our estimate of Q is 0.02 mag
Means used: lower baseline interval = 14.8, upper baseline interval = 13.8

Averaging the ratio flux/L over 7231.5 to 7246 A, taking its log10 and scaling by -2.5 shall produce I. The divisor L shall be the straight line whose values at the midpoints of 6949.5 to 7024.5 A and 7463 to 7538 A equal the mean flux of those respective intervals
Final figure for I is -0.02 mag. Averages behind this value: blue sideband 14.6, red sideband 13.4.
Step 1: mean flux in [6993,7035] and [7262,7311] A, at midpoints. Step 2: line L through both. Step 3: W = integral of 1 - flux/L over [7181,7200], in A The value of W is 0.6 A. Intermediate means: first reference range 14.5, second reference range 13.8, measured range 13.6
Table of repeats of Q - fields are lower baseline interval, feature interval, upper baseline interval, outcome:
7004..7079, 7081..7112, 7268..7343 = 0.01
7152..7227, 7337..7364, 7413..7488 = 0.00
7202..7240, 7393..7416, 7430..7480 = 0.01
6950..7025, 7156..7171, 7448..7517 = 0.02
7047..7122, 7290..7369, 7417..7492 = 0.01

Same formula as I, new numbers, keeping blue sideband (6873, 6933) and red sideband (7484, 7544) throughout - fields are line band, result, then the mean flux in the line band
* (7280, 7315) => 0.010 mag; 13.7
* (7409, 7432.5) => 0.010 mag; 13.4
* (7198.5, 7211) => 0.011 mag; 13.9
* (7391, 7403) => -0.003 mag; 13.6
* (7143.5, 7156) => 0.010 mag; 14.1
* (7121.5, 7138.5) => 0.017 mag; 14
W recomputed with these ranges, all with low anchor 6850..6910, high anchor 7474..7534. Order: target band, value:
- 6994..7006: 0.0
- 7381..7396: 0.4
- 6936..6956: 0.0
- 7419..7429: 0.0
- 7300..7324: -0.4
